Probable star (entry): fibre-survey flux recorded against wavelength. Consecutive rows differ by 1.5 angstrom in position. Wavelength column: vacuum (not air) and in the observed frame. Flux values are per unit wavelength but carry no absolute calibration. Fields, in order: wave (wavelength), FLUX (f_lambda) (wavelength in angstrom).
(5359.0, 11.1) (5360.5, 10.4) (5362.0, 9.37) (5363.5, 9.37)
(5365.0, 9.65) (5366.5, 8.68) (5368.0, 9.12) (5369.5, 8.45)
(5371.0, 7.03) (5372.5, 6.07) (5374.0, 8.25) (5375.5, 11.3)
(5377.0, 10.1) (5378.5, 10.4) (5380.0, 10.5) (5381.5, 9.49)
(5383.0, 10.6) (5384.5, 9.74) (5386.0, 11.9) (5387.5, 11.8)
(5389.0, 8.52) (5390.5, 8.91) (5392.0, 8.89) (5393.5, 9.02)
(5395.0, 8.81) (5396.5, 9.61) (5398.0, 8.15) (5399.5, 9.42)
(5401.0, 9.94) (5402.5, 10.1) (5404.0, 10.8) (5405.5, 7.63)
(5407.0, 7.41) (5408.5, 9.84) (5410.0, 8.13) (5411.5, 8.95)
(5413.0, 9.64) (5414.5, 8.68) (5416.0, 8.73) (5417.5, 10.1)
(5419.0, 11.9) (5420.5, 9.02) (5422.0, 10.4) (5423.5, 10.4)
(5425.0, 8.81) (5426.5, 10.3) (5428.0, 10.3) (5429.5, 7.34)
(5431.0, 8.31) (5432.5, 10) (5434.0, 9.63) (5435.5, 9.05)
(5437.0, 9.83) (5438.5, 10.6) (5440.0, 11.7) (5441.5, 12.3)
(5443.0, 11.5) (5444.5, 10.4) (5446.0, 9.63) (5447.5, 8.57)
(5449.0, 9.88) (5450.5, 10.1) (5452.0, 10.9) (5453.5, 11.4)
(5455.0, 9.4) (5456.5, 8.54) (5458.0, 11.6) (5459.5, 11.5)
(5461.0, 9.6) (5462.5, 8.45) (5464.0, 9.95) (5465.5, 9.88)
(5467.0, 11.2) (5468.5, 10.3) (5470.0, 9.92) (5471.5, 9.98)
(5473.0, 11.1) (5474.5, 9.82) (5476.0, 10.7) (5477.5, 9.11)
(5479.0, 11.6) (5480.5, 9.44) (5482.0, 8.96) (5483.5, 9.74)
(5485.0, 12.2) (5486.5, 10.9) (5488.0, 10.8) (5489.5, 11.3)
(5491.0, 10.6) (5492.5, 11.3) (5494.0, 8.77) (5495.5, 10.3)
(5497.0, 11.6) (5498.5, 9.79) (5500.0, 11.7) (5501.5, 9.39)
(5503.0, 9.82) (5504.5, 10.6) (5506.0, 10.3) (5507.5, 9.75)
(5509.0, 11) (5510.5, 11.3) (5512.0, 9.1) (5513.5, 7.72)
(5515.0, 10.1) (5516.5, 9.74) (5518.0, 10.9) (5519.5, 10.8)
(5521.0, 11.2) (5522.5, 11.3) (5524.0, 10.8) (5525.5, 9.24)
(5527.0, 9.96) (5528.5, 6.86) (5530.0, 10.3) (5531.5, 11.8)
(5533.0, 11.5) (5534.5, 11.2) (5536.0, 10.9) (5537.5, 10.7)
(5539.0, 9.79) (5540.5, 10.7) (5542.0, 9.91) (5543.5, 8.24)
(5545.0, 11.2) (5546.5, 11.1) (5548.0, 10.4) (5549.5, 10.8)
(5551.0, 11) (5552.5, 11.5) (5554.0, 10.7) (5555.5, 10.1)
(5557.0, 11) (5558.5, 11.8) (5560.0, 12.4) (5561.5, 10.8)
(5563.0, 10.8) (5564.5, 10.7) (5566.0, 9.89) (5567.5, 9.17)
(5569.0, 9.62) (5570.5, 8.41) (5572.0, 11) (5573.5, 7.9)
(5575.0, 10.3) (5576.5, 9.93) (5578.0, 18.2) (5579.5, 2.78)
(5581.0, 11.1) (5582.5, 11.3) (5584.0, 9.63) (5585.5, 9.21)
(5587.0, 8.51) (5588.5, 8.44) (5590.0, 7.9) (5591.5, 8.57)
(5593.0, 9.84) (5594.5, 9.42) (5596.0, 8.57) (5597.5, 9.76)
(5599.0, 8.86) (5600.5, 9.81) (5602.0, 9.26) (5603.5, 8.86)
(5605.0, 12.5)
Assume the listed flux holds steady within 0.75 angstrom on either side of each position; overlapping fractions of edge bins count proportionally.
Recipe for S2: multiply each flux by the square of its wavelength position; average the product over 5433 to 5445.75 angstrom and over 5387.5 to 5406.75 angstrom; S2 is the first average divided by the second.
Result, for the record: 1.17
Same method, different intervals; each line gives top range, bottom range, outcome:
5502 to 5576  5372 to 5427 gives 1.14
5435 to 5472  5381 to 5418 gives 1.11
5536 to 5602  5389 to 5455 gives 1.10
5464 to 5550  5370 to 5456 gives 1.11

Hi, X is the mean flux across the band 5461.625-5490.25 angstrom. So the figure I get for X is 10.3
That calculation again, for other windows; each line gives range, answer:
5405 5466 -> 9.77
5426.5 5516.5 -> 10.2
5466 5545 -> 10.3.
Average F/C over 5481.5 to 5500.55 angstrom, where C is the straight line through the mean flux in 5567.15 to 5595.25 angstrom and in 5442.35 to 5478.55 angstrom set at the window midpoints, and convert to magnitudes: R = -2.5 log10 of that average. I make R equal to -0.07 mag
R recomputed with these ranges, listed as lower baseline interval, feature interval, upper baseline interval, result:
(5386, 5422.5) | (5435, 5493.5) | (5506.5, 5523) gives -0.05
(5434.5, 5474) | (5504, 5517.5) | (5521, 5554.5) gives 0.05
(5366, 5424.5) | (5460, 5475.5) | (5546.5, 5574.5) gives -0.02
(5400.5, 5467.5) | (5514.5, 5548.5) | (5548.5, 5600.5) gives -0.05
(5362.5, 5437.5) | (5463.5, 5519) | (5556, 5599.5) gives -0.07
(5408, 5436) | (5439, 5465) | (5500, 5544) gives -0.07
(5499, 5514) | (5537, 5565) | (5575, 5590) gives -0.08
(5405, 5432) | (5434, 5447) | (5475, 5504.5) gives -0.10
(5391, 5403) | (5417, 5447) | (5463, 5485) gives -0.05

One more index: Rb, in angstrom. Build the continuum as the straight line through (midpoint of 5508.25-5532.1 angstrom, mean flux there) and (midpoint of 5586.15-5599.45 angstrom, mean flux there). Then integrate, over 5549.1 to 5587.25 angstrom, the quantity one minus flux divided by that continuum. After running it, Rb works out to -4.3 angstrom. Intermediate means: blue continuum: 10.1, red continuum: 8.88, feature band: 10.3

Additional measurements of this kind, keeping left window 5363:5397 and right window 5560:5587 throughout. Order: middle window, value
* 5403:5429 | 0.2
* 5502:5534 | -1.0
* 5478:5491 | -1.1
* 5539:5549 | -0.3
